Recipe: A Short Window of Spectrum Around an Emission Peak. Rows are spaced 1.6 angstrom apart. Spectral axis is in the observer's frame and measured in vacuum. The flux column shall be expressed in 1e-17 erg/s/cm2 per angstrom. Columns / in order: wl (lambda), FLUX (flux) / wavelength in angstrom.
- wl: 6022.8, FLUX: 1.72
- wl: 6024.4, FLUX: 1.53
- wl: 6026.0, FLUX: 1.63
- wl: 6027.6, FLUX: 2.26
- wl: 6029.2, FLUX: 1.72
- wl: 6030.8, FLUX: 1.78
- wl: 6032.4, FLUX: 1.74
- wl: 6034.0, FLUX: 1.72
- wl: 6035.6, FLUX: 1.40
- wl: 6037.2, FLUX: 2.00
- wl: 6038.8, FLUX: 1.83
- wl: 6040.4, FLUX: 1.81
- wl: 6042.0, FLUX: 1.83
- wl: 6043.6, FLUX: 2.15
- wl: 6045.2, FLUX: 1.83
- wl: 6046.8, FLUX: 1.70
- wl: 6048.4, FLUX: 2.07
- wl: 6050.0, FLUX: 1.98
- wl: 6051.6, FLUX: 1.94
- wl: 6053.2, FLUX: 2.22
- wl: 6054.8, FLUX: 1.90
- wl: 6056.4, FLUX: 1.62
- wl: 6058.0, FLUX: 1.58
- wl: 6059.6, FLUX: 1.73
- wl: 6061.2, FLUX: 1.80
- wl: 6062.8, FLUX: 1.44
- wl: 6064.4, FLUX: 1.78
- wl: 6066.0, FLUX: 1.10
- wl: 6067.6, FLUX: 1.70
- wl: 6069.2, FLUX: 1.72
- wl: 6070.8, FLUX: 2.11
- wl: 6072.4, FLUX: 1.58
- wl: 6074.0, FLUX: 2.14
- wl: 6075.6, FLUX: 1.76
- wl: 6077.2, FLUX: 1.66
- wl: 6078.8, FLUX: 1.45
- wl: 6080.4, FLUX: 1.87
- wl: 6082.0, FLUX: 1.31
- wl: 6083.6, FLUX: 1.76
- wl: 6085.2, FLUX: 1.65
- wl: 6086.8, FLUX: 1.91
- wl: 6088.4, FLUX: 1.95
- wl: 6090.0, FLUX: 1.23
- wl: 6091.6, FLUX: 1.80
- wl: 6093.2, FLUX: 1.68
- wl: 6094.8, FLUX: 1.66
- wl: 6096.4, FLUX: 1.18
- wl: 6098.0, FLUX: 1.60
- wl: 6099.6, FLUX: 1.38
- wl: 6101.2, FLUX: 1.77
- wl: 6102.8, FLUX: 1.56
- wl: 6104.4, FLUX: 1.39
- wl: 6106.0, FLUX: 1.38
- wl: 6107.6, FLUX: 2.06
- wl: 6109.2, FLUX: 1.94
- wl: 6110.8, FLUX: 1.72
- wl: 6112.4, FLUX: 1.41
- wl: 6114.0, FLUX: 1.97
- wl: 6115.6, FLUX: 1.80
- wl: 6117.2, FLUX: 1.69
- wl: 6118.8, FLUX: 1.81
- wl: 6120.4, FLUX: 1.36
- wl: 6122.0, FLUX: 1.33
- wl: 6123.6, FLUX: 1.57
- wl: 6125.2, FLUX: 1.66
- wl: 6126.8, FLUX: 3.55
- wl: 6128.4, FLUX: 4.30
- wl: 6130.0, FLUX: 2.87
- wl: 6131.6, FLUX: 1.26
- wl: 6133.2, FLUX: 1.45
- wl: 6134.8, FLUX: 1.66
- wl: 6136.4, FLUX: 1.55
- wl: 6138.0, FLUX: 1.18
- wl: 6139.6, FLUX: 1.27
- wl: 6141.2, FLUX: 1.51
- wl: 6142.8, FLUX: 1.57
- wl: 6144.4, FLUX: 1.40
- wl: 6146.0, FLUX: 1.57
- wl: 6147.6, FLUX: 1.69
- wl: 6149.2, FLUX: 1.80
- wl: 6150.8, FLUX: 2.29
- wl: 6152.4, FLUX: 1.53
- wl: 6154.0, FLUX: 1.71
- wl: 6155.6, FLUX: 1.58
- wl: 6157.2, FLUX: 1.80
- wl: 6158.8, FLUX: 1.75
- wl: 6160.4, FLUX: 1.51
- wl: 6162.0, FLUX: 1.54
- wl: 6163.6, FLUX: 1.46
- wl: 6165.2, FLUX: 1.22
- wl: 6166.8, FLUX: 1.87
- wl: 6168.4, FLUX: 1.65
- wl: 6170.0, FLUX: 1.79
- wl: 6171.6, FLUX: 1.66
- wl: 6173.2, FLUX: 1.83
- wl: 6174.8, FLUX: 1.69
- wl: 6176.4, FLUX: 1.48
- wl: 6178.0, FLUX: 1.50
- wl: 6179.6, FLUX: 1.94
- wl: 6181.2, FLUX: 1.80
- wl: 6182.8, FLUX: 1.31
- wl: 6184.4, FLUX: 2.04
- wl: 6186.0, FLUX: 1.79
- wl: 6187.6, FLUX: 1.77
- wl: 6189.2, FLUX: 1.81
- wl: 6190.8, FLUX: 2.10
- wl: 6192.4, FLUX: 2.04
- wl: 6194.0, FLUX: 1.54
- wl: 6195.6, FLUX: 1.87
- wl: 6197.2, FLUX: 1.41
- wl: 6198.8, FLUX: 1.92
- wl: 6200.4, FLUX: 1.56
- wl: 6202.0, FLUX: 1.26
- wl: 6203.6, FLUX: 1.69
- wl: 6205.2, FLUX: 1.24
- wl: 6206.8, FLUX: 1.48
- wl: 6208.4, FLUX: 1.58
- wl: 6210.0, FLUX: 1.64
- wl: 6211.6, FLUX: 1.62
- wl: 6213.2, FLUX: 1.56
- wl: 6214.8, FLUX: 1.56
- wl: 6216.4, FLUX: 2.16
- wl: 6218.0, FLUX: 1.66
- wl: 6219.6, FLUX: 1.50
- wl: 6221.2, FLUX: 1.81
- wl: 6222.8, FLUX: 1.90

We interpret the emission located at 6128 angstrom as H-beta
